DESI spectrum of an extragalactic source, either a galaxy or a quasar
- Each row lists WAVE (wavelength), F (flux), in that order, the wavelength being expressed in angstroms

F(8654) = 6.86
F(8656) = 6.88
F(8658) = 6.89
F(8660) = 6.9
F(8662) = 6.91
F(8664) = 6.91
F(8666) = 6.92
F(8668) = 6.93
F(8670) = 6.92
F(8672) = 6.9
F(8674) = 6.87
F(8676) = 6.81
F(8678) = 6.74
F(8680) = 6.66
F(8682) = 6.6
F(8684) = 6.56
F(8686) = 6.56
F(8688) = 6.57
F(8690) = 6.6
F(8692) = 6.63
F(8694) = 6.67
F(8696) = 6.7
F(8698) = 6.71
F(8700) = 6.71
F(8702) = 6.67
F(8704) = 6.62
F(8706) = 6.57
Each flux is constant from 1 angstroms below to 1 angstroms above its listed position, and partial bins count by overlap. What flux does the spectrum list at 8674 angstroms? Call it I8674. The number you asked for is 6.87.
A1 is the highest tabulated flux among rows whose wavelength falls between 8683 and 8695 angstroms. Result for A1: 6.67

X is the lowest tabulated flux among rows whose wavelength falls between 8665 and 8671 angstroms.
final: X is 6.92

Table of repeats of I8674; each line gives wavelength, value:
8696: 6.7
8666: 6.92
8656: 6.88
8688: 6.57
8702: 6.67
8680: 6.66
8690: 6.6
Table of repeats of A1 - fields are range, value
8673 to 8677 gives 6.87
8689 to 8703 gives 6.71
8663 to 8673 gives 6.93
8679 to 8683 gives 6.66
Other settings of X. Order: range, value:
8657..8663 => 6.89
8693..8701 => 6.67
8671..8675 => 6.87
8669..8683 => 6.6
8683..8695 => 6.56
